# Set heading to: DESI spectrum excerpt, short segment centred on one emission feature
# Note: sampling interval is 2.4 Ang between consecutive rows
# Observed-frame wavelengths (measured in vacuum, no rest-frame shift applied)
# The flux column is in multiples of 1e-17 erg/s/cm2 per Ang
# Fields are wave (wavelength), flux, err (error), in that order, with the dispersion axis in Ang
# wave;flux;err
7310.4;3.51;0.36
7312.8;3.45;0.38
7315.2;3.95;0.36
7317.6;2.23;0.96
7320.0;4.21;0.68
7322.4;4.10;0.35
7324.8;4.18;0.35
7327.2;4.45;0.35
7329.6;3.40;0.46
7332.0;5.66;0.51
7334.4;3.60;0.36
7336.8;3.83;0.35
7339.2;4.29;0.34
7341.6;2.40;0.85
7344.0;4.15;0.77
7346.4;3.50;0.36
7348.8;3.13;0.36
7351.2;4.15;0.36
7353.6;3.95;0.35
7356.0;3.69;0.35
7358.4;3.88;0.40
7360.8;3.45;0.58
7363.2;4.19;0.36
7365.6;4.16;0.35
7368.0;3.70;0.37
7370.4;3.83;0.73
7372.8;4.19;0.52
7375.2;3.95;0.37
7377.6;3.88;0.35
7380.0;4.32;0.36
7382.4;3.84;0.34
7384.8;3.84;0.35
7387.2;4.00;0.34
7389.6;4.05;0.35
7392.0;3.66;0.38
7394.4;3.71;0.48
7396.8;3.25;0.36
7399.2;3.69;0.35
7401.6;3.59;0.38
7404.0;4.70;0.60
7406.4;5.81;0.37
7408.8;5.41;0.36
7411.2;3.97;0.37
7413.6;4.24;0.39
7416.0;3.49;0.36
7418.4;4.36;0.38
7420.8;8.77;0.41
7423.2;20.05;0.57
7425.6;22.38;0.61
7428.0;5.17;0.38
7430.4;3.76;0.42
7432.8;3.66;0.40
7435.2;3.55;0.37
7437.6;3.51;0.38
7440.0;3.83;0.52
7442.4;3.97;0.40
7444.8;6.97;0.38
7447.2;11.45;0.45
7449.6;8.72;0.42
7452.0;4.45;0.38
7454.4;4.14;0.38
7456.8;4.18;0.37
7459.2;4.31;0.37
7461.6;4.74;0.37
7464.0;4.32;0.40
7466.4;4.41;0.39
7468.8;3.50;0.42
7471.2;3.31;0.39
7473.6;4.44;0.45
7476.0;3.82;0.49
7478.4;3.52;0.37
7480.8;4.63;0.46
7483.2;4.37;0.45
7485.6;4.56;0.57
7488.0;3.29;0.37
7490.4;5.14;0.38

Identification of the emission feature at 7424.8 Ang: Halpha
